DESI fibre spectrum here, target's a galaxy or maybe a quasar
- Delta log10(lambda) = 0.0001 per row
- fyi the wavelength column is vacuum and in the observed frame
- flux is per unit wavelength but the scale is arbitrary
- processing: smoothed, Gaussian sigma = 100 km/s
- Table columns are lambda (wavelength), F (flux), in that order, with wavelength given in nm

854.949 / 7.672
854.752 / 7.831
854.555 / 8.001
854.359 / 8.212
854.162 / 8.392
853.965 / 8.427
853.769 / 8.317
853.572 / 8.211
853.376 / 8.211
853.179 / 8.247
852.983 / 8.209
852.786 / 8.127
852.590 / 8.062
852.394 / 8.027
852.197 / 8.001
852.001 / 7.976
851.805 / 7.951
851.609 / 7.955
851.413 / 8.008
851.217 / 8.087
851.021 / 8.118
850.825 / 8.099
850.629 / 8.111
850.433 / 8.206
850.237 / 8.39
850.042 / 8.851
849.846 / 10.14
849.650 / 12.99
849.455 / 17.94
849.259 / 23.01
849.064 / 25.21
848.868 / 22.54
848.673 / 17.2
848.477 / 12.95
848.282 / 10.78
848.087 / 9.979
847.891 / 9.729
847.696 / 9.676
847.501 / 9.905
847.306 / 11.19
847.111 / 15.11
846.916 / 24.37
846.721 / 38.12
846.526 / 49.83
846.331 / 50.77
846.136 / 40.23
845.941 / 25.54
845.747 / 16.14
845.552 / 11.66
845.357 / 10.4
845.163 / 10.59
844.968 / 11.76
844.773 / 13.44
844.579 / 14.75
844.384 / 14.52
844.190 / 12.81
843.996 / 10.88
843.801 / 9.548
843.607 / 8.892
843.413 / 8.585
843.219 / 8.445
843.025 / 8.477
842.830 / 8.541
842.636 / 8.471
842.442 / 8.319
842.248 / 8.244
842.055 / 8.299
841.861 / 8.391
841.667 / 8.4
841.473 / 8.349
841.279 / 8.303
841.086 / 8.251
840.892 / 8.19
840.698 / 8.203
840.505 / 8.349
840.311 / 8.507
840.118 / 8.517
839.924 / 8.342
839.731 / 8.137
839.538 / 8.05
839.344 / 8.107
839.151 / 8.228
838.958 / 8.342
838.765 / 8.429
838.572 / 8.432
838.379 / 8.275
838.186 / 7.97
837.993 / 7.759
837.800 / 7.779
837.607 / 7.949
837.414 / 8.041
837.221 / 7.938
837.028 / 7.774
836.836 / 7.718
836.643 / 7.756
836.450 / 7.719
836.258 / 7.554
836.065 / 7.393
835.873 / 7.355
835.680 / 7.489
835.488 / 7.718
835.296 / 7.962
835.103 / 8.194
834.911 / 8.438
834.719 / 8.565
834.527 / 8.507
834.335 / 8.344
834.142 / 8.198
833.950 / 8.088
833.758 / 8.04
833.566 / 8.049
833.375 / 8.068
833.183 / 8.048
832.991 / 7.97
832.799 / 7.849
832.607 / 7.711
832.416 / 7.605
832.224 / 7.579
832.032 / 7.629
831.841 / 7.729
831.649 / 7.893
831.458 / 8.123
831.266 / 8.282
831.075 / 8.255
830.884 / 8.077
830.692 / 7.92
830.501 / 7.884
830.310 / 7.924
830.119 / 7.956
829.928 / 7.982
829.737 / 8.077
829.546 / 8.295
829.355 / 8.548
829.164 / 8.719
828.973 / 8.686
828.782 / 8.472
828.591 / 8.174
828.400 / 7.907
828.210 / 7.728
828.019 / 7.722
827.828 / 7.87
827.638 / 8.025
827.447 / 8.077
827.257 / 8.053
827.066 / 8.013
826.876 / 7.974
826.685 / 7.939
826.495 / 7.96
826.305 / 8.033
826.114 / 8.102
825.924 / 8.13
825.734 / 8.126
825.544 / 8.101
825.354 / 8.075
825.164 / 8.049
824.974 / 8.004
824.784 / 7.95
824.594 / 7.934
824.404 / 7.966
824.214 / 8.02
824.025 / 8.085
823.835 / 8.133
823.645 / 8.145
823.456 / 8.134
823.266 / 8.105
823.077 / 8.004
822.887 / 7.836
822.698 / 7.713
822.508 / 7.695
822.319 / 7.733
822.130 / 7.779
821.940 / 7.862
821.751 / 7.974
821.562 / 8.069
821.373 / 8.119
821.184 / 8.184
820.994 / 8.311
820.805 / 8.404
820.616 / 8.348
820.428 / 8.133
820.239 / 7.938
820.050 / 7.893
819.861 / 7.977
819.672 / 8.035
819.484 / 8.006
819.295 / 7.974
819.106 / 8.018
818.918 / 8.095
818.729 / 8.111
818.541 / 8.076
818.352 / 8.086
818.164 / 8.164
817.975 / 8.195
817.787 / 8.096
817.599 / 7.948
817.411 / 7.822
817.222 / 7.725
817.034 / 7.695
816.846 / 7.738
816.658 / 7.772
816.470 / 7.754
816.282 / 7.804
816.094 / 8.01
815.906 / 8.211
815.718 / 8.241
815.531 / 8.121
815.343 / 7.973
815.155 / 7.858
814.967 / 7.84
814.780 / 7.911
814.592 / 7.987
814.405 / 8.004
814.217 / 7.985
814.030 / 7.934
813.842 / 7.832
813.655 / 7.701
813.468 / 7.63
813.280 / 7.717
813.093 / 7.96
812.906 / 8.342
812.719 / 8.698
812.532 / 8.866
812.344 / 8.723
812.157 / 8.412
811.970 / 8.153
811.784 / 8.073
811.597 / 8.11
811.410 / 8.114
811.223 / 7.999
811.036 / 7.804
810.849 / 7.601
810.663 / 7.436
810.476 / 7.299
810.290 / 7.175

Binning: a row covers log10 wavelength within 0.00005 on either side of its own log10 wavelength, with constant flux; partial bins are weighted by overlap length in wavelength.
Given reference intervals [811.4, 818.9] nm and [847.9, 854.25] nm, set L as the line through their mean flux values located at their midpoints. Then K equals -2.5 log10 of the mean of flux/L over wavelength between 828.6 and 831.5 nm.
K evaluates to 0.12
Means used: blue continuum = 8.03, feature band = 8.21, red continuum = 10.7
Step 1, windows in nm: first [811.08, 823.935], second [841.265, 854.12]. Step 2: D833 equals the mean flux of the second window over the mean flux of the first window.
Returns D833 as 1.63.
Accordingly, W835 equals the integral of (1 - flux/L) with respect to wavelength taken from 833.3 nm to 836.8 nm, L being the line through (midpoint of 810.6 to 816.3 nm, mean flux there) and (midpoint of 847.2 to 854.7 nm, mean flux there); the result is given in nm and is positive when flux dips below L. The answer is 0.55 nm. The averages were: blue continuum 8.04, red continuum 10.5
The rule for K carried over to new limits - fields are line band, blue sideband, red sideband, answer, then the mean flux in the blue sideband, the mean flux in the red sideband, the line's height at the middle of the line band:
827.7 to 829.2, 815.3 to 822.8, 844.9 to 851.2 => 0.33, 8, 17.3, 11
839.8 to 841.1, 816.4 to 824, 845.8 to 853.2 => 0.50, 8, 15.5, 13.2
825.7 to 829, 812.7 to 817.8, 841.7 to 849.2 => 0.35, 7.93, 15.9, 11.1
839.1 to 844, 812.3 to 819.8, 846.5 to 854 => 0.32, 8.01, 12.6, 11.4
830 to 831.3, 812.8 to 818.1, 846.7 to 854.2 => 0.18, 7.92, 11.6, 9.51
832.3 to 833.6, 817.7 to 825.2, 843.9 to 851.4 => 0.43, 8.03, 16.5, 11.8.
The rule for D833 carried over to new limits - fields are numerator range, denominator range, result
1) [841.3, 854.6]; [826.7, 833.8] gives 1.61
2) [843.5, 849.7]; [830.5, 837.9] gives 2.30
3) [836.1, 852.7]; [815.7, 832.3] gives 1.49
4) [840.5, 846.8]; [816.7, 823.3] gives 1.84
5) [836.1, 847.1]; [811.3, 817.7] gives 1.53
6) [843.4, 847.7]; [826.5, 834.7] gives 2.36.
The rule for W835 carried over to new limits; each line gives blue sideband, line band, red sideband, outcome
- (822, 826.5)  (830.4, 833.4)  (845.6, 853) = 0.70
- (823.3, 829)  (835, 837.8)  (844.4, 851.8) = 0.98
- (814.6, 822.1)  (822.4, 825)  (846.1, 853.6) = 0.33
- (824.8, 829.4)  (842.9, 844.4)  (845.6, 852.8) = 0.42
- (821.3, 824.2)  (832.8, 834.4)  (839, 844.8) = 0.10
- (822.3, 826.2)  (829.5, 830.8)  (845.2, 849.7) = 0.37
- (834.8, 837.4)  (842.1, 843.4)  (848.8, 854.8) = 0.05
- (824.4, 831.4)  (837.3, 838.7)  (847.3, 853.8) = 0.19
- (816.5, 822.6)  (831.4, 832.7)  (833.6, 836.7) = 0.04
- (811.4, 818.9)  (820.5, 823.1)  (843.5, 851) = 0.48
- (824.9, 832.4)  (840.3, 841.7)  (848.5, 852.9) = 0.23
